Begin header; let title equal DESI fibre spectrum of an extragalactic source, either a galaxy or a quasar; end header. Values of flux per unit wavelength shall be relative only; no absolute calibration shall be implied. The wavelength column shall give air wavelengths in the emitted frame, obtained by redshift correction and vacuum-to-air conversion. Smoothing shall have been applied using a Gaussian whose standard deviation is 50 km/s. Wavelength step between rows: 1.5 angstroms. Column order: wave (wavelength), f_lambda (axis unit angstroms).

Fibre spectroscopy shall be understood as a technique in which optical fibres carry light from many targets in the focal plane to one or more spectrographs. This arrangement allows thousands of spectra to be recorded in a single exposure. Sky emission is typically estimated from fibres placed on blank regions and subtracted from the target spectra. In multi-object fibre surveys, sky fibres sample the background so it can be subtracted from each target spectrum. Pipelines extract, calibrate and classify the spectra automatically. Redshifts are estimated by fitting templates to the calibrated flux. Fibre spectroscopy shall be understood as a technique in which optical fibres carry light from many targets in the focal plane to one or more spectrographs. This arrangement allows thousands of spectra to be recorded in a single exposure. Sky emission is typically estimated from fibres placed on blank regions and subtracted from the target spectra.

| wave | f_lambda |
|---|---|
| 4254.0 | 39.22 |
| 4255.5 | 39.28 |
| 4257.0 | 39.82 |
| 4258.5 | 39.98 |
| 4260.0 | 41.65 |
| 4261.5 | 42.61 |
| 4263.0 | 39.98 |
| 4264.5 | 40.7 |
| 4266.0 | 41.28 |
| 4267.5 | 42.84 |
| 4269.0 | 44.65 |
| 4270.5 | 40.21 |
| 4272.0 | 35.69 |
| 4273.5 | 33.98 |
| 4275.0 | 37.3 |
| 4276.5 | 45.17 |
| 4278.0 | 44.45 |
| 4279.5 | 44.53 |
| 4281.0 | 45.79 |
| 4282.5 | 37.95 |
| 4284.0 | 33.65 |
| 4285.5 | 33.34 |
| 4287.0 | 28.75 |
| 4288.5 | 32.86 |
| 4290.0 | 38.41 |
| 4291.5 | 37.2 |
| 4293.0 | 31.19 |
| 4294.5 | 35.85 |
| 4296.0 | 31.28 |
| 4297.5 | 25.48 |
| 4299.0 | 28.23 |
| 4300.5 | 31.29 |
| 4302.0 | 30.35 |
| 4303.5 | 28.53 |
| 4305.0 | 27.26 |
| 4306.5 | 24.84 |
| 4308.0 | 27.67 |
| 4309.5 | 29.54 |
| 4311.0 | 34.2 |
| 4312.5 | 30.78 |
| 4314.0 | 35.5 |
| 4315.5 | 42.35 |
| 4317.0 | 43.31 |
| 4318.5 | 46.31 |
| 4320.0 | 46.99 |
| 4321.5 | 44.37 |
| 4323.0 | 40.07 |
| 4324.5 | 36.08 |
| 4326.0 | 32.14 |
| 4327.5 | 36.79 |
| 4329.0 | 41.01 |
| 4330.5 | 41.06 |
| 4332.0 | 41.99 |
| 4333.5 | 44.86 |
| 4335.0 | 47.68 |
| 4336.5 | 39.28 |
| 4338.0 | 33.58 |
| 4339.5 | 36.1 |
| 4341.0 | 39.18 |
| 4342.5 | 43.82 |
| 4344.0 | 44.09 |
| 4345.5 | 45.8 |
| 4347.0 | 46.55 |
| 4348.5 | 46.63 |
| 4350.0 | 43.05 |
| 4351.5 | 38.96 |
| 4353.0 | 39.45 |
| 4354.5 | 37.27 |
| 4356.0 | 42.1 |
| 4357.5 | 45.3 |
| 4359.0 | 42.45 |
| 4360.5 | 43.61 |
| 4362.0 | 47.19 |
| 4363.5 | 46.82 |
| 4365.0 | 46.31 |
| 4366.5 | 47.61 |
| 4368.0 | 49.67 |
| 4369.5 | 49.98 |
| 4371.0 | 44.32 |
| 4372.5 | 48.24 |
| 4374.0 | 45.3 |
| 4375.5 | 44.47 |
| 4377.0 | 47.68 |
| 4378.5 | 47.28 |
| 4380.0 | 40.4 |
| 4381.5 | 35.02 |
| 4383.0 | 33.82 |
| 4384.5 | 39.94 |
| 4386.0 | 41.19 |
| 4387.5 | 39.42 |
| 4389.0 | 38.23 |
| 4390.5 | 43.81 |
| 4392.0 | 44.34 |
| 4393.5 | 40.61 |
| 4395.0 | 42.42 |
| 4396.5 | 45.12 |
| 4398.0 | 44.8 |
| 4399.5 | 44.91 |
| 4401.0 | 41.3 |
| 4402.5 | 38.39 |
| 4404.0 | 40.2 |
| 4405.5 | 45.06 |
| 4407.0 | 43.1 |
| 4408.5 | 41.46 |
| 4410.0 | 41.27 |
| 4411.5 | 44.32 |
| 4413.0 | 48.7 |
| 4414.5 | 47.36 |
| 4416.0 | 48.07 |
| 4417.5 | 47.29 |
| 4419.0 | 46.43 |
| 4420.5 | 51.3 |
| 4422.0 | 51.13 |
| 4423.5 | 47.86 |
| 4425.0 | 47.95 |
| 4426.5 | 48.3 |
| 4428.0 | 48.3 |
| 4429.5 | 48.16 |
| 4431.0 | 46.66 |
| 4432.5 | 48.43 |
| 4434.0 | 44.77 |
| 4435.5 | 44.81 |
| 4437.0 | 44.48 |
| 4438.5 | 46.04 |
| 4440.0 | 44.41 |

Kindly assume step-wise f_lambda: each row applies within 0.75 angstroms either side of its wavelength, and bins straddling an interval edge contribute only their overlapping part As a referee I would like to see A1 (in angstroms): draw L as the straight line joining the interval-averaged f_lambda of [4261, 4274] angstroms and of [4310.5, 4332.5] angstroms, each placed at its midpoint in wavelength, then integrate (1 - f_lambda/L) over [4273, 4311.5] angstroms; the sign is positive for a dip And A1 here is 5.9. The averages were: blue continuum 40.3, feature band 33.8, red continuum 39.6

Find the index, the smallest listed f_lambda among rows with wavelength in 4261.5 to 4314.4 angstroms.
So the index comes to 24.84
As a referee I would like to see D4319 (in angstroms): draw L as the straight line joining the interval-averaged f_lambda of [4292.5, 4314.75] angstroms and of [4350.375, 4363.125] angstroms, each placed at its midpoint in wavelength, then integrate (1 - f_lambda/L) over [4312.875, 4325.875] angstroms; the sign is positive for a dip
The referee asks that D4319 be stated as -2.9 angstroms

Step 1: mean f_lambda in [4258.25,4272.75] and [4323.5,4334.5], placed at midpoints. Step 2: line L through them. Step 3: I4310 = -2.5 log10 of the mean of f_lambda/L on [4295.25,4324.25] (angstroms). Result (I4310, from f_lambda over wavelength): 0.17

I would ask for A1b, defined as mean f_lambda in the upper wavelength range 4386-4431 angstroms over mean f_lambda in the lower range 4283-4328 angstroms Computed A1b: 1.31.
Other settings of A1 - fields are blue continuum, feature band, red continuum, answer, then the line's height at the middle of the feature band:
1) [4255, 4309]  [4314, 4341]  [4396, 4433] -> -0.8 angstroms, 39.5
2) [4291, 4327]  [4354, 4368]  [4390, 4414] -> -2.0 angstroms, 39.2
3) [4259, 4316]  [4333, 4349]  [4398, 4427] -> -1.0 angstroms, 39.9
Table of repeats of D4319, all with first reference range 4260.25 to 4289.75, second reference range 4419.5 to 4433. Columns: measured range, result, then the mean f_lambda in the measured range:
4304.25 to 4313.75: 2.76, 29.4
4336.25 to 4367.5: 0.94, 42.7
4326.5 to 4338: 0.47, 41.1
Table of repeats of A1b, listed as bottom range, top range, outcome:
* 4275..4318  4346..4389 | 1.26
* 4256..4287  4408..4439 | 1.17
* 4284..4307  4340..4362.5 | 1.38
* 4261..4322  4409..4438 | 1.29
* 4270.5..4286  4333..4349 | 1.08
